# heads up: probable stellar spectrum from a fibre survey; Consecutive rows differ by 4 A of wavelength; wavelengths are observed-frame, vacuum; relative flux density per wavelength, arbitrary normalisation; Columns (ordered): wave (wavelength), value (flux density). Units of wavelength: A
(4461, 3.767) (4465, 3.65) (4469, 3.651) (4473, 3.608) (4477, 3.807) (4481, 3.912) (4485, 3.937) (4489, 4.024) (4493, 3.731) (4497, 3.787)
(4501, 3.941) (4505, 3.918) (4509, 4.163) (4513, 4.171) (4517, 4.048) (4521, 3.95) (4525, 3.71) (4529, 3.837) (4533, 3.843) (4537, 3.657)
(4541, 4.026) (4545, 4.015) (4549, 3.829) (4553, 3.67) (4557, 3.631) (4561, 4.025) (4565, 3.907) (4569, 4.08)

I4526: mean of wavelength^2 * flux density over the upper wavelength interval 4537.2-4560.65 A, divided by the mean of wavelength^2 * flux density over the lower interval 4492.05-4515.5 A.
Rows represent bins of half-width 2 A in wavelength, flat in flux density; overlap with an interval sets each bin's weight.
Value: 1.0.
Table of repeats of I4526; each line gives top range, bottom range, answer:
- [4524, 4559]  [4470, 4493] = 1.02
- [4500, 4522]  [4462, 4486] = 1.09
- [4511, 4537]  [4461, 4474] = 1.09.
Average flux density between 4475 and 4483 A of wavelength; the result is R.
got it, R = 3.86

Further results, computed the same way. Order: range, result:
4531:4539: 3.75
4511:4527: 3.97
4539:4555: 3.89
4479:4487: 3.92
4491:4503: 3.82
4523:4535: 3.8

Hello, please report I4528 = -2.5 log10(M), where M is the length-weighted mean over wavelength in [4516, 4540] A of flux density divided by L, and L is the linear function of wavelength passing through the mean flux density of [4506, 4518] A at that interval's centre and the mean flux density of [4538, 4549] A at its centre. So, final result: 0.05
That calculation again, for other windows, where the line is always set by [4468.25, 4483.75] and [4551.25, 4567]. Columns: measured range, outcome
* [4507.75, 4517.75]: -0.10 mag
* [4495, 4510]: -0.05 mag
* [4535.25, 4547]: -0.03 mag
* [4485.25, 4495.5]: -0.03 mag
